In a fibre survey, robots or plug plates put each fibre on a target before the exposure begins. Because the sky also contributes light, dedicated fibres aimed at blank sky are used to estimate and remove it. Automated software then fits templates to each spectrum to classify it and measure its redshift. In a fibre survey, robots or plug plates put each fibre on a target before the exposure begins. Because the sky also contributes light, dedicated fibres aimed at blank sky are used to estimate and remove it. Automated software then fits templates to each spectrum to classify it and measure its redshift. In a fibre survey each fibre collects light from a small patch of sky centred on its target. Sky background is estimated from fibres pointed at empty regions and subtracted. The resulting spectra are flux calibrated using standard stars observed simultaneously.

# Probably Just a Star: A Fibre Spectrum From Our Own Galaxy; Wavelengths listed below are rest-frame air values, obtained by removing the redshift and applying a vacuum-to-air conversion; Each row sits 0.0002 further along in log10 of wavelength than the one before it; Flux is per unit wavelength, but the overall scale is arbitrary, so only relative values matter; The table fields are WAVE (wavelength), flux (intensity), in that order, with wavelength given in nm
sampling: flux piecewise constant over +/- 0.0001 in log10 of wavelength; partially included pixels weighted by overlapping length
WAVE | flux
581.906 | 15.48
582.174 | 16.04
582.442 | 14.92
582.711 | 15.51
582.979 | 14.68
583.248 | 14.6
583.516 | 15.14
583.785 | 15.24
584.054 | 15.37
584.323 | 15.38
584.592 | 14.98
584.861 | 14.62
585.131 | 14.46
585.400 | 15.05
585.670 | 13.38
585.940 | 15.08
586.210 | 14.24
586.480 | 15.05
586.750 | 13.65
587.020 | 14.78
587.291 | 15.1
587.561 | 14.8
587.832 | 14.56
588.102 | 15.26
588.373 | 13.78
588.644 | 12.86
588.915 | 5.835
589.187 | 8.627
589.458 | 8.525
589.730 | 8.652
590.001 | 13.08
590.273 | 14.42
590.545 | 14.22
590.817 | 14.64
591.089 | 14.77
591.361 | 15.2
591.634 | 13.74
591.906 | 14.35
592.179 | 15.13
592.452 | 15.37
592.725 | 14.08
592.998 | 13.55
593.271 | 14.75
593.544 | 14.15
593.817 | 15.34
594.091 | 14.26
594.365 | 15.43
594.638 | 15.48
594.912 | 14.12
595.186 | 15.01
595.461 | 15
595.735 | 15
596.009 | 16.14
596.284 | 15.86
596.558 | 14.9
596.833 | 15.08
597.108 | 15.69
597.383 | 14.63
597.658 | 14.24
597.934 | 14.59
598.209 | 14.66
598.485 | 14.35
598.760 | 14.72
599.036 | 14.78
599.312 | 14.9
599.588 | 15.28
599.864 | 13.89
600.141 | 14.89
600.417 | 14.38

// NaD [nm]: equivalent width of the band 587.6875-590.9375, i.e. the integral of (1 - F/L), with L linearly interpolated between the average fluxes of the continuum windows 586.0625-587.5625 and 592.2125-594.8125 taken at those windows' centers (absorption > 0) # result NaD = 0.58 nm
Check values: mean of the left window 14.6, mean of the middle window 12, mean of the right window 14.7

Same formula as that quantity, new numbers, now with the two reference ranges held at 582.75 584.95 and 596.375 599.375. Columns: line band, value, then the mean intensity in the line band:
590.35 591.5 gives 0.02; 14.7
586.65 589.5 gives 0.44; 12.6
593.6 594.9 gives -0.01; 15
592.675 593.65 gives 0.05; 14.1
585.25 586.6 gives 0.04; 14.6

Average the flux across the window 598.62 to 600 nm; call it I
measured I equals 14.7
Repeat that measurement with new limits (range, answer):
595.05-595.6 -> 15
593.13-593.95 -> 14.8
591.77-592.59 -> 14.9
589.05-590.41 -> 10.7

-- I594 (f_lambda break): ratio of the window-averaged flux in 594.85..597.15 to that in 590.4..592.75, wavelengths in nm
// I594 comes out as 1.04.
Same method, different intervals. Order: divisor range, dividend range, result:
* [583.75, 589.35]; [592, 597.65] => 1.08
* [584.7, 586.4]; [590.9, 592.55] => 1.02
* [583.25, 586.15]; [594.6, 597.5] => 1.02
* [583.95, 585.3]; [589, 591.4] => 0.82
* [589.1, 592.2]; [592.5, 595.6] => 1.13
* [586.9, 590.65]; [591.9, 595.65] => 1.18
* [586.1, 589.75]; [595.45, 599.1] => 1.18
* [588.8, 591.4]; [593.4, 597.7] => 1.28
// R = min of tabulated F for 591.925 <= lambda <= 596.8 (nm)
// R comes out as 13.55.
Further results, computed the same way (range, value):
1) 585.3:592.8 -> 5.835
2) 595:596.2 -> 15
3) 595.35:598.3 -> 14.24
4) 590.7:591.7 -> 13.74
